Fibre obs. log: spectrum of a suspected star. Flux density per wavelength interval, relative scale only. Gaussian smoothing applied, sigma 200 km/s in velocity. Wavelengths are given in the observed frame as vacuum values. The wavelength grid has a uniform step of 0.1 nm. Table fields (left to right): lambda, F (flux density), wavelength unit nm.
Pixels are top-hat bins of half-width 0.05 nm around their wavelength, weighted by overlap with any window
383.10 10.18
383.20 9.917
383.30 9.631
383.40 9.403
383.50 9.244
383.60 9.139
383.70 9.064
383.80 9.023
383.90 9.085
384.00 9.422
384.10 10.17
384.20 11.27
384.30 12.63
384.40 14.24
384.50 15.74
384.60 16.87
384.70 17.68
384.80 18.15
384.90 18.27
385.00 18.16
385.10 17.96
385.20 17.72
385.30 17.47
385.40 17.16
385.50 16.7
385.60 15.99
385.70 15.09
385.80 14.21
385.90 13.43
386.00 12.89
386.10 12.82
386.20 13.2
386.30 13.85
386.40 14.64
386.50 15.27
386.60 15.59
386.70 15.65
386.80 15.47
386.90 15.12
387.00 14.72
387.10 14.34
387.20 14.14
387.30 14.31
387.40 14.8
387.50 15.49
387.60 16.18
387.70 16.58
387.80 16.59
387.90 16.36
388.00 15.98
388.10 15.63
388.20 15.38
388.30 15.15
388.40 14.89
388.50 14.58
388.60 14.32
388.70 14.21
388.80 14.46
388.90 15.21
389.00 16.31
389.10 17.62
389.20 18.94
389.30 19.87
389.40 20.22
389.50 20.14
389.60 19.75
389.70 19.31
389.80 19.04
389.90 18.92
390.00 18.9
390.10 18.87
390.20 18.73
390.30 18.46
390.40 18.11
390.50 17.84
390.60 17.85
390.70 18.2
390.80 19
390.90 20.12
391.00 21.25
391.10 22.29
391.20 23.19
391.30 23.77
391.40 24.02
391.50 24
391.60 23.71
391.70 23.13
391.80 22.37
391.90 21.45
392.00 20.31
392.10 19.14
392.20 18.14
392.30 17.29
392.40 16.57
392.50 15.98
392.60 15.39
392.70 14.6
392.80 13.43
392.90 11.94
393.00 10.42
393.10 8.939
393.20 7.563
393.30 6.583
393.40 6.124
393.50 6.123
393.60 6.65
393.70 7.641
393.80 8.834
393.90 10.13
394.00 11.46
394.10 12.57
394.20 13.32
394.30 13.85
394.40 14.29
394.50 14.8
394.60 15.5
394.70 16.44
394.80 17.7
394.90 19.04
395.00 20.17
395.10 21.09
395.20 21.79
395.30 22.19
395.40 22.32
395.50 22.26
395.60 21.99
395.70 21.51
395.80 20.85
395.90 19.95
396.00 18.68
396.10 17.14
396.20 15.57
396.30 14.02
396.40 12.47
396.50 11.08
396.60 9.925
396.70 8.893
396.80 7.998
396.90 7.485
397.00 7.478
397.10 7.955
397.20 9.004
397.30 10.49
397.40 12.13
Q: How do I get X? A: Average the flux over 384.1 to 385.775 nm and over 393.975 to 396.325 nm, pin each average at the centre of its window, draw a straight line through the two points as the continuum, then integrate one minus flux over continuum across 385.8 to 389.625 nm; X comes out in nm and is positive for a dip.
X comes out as 0.24 nm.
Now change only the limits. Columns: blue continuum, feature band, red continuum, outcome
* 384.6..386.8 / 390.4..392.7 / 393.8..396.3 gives -0.44 nm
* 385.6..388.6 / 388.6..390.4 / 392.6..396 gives -0.39 nm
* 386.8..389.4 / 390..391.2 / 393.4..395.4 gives -0.33 nm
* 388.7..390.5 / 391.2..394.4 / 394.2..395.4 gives 0.57 nm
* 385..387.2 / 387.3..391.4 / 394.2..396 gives -0.30 nm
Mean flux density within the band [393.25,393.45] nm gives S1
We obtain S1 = 6.35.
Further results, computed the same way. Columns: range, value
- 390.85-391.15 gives 21.2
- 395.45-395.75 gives 21.9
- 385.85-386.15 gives 13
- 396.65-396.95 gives 8.13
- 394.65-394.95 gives 17.7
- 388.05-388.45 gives 15.3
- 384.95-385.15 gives 18.1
